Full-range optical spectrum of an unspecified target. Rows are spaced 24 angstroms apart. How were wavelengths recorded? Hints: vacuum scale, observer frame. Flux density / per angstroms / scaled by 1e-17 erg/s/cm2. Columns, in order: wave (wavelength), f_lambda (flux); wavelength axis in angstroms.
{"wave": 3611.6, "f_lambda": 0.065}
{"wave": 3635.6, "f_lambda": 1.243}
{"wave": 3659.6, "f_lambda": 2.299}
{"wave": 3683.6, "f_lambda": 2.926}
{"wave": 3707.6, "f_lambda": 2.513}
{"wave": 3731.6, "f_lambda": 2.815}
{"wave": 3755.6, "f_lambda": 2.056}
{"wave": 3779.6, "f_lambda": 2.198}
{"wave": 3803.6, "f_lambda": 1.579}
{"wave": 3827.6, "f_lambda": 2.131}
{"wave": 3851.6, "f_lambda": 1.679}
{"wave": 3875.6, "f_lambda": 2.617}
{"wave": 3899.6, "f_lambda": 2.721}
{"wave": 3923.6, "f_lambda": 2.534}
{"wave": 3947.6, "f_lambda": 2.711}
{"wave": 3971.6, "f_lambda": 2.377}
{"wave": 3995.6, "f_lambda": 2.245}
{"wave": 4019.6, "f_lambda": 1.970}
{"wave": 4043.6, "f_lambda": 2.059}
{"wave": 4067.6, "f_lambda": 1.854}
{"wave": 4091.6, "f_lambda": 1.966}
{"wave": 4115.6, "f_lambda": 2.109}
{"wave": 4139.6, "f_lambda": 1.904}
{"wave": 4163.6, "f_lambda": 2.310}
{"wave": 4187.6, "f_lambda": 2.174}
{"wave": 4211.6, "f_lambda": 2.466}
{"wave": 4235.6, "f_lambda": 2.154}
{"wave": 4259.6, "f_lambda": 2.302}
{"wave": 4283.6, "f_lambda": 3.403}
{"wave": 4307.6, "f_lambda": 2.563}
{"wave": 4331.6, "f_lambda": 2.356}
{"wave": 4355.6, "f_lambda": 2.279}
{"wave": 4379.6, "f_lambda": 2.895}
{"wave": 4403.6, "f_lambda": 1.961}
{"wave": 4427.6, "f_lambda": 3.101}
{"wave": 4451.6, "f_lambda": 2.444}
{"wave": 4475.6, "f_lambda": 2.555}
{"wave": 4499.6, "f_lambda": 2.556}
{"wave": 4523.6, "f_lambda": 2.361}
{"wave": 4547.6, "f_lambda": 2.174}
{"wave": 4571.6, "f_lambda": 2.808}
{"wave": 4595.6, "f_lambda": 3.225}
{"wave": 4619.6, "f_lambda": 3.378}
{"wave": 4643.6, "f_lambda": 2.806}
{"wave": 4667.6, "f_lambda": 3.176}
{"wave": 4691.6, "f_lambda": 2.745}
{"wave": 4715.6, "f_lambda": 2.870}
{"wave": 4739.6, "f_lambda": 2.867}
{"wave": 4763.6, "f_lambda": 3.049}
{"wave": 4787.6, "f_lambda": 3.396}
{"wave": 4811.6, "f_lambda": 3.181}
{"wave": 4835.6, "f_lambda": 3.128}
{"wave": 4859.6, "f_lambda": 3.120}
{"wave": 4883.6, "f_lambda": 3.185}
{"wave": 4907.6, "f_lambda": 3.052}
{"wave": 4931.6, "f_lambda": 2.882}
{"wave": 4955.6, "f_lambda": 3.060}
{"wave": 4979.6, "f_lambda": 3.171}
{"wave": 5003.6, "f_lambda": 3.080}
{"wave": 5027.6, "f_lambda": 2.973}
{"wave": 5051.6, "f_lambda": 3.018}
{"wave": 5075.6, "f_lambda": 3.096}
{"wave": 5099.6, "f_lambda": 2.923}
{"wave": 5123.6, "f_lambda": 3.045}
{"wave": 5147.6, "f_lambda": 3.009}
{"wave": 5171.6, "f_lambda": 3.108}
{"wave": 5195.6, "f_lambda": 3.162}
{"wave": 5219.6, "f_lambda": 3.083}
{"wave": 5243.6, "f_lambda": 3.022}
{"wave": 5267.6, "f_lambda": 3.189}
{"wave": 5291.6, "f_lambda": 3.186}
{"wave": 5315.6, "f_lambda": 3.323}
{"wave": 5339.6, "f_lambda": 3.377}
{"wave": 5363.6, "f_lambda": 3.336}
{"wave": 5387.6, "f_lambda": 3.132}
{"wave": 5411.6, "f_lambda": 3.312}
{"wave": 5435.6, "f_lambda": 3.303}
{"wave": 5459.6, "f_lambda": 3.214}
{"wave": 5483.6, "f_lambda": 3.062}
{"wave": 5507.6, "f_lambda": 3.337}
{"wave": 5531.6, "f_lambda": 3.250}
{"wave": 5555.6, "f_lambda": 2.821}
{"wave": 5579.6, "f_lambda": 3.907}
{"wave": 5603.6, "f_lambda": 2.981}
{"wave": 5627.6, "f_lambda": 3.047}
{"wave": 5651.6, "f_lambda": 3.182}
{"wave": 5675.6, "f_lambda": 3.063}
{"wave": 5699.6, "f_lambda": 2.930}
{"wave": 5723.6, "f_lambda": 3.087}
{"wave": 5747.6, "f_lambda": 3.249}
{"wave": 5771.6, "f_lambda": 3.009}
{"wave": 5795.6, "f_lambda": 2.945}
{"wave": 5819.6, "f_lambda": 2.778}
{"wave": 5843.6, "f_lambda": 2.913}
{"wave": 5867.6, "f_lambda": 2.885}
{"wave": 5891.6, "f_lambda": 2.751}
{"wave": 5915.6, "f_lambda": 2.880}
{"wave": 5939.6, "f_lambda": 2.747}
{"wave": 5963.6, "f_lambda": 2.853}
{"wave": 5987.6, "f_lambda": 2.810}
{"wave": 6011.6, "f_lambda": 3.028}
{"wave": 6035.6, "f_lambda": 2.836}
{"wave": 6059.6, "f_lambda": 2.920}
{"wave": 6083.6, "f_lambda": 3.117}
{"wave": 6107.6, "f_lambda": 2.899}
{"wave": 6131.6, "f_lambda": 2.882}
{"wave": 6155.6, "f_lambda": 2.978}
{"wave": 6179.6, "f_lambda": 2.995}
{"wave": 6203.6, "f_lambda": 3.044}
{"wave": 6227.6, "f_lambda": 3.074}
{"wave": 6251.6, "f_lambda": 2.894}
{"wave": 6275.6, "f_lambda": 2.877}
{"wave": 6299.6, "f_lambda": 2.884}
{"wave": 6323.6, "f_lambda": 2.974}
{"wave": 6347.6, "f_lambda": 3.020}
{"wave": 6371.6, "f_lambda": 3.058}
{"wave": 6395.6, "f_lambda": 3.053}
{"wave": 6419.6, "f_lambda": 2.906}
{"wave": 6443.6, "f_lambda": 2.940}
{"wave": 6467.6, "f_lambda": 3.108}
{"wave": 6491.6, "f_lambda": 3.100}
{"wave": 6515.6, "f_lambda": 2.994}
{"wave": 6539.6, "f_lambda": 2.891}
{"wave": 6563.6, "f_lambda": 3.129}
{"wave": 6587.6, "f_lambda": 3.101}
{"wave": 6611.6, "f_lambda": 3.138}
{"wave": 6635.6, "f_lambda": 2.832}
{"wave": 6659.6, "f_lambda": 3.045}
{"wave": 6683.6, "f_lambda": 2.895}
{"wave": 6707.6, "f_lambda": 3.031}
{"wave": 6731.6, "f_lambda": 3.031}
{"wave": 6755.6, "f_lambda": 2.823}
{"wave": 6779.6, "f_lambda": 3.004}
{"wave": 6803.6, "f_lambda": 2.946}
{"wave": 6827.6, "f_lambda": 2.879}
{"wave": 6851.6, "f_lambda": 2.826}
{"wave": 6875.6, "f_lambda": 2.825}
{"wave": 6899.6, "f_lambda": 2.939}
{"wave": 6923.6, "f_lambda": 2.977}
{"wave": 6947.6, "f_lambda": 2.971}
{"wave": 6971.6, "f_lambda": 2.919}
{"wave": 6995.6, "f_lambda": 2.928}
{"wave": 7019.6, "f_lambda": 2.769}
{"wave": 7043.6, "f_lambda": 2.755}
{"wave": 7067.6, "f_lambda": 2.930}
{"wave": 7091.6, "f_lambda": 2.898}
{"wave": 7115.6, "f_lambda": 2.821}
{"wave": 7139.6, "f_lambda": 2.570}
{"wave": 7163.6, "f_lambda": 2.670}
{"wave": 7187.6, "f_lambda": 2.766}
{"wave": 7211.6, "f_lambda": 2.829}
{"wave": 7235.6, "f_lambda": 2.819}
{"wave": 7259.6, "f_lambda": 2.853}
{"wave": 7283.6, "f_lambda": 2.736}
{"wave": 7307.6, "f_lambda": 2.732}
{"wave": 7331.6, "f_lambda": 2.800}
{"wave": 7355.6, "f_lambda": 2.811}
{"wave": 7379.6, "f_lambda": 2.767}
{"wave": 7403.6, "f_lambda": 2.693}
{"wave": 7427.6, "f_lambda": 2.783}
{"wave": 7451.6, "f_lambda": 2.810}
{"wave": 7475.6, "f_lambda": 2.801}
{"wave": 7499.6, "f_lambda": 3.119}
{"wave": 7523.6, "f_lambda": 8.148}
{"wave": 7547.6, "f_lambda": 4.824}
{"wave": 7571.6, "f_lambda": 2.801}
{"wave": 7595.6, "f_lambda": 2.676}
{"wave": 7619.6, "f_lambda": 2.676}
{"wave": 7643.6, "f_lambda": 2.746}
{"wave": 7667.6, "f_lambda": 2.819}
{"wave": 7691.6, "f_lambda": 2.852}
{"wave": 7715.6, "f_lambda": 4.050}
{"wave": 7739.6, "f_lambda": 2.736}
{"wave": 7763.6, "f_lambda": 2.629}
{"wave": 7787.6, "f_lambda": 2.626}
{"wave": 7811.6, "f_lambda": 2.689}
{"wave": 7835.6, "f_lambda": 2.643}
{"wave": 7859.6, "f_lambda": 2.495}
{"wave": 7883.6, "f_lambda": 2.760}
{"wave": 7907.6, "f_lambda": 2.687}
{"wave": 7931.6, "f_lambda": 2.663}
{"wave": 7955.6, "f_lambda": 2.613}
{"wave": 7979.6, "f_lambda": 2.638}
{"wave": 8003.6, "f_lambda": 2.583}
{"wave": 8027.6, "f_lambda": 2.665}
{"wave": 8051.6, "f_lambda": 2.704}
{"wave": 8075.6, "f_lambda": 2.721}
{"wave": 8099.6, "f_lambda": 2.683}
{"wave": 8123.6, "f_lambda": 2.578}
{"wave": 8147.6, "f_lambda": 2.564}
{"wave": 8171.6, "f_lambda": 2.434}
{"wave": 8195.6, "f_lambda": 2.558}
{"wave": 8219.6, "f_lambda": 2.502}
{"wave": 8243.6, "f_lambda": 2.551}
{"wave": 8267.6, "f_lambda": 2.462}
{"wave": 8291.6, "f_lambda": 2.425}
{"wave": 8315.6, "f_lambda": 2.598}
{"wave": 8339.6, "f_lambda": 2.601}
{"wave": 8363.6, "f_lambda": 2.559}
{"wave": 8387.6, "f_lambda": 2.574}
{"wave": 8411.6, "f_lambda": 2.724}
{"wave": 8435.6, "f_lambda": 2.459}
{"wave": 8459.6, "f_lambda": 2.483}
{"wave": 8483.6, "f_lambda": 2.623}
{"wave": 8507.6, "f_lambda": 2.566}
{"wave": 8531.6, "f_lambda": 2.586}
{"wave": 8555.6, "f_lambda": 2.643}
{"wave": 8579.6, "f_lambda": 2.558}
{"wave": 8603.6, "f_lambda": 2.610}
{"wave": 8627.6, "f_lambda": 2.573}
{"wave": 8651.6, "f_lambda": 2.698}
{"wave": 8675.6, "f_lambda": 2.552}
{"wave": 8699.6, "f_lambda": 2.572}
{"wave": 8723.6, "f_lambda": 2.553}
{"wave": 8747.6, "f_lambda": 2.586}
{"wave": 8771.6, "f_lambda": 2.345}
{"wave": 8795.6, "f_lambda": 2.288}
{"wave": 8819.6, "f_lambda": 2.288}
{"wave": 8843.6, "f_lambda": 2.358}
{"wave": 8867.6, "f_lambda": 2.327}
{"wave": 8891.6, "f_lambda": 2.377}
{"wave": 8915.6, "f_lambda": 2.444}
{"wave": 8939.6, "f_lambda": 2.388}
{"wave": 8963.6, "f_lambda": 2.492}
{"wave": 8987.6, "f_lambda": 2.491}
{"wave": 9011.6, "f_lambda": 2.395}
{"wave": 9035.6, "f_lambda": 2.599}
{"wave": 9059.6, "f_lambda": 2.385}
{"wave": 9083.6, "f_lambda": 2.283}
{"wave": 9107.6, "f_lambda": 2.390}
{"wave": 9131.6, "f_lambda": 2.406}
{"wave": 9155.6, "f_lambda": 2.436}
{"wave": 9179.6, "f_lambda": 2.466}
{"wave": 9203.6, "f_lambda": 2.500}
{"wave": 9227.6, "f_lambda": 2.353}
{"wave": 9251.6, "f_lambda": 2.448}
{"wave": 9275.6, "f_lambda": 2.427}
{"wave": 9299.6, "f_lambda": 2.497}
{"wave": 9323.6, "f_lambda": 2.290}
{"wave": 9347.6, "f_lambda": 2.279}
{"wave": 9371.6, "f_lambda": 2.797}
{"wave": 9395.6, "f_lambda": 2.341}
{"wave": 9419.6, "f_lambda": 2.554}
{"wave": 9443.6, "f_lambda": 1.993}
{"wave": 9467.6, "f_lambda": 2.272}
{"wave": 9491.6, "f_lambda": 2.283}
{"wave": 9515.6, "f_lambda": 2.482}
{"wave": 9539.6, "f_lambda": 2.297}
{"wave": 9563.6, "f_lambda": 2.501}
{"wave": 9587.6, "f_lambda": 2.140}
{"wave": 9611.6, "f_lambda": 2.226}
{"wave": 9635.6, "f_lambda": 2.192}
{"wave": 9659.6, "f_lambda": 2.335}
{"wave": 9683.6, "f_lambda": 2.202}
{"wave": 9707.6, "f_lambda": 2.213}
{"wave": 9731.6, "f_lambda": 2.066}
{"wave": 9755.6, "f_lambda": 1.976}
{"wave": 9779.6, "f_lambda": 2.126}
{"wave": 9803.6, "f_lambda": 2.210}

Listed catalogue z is 0.147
